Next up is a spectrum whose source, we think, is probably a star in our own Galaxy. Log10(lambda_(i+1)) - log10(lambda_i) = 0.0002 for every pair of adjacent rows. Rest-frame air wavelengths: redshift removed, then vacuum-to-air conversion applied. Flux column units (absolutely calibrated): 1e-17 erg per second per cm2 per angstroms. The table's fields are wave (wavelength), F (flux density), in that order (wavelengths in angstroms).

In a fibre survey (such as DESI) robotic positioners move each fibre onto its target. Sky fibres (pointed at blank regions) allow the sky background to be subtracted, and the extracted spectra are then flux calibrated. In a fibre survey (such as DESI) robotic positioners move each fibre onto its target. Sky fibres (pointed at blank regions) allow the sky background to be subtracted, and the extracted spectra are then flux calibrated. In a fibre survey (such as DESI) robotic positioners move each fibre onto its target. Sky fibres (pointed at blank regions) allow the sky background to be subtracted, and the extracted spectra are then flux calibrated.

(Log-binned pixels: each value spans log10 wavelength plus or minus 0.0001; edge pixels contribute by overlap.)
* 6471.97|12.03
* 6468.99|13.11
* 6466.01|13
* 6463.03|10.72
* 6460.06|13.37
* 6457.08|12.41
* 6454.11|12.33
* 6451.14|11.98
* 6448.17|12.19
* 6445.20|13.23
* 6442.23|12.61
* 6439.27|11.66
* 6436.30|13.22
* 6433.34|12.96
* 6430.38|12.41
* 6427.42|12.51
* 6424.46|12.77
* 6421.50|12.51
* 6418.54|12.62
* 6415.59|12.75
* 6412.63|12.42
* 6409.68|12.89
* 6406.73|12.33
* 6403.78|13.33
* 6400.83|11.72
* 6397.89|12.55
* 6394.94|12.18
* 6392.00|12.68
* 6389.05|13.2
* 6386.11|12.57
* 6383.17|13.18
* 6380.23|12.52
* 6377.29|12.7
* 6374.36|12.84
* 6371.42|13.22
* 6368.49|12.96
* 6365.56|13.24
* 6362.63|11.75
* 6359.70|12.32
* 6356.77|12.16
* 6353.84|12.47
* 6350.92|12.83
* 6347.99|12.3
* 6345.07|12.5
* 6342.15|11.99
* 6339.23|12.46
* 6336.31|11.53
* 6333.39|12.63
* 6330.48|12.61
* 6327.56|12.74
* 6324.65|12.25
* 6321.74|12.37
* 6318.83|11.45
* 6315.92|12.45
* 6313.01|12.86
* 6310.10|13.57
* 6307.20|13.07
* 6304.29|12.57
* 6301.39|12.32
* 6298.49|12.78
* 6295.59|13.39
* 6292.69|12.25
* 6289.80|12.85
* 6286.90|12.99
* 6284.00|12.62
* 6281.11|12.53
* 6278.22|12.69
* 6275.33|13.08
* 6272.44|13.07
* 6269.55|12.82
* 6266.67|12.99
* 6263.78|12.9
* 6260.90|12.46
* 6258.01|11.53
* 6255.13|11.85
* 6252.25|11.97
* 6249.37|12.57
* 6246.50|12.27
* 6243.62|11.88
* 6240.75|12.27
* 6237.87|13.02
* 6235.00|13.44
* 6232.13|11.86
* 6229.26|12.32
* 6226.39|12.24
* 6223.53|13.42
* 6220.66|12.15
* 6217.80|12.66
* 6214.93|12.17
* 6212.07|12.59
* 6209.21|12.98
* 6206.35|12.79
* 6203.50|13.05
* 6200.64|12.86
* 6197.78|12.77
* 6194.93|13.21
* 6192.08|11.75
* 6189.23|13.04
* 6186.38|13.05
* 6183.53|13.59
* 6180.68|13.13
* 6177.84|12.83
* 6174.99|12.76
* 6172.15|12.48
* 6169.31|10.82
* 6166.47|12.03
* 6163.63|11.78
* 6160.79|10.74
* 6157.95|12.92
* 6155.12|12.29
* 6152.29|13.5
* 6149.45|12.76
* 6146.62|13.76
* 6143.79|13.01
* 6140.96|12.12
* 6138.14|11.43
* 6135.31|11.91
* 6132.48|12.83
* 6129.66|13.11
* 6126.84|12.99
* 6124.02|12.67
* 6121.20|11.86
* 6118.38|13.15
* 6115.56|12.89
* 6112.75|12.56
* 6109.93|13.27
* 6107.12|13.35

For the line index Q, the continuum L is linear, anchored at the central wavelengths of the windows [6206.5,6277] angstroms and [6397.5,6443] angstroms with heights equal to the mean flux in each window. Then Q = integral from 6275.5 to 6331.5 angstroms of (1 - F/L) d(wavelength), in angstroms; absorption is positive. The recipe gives -0.5 angstroms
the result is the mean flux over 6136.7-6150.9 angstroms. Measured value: 12.6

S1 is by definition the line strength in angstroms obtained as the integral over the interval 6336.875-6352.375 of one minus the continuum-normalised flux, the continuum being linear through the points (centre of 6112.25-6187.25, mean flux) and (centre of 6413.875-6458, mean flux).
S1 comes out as 0.2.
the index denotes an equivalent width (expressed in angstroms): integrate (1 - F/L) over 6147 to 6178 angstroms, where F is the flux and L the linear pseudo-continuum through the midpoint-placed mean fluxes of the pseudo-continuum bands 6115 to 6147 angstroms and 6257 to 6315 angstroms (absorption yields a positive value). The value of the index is 0.8 angstroms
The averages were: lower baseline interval 12.6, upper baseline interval 12.8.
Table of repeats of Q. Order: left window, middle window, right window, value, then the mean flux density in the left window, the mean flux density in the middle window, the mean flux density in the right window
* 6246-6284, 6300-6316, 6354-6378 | -0.33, 12.5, 12.8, 12.6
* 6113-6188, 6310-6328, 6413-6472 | 0.15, 12.6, 12.4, 12.5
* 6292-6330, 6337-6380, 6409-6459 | 0.22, 12.6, 12.5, 12.6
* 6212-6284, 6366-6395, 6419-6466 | -0.84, 12.5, 12.9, 12.5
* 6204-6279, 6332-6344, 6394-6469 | 0.36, 12.5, 12.2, 12.5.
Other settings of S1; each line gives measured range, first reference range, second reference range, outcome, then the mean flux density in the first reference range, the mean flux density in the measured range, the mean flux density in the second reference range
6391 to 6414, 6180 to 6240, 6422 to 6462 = 0.2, 12.8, 12.5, 12.6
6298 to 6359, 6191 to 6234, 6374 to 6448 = 0.8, 12.6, 12.5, 12.6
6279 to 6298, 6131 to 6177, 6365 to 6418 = -0.3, 12.3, 12.8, 12.7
